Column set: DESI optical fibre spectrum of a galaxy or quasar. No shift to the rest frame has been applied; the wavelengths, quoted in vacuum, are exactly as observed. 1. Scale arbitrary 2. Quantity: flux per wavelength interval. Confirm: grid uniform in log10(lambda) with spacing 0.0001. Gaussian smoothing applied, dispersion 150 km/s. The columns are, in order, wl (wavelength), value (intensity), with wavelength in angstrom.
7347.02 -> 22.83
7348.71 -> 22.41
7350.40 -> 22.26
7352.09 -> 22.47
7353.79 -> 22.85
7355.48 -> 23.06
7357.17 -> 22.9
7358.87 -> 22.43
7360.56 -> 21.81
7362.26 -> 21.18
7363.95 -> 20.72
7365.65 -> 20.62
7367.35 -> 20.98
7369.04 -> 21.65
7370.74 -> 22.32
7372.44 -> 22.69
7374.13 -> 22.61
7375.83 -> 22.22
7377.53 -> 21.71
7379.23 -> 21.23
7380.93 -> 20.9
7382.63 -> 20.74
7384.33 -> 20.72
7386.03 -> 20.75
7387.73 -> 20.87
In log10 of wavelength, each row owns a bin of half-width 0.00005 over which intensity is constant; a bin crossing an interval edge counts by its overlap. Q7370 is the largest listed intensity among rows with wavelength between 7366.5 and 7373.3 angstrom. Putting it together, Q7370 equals 22.69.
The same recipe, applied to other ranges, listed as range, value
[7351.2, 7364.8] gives 23.06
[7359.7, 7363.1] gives 21.81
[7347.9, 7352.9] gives 22.47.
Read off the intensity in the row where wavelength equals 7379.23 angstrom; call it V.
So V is 21.23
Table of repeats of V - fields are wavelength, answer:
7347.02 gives 22.83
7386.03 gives 20.75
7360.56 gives 21.81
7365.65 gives 20.62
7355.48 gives 23.06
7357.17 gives 22.9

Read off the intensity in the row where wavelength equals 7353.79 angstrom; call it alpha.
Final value 22.85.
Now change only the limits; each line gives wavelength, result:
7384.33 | 20.72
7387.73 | 20.87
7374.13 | 22.61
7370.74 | 22.32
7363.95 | 20.72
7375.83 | 22.22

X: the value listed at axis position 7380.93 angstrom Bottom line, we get 20.9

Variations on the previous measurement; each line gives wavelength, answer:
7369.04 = 21.65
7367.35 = 20.98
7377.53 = 21.71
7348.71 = 22.41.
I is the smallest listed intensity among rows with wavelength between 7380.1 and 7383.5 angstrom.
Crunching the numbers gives 20.74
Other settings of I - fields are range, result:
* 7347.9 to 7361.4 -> 21.81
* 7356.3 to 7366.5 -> 20.62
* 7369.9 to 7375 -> 22.32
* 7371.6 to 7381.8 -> 20.9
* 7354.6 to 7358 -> 22.9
